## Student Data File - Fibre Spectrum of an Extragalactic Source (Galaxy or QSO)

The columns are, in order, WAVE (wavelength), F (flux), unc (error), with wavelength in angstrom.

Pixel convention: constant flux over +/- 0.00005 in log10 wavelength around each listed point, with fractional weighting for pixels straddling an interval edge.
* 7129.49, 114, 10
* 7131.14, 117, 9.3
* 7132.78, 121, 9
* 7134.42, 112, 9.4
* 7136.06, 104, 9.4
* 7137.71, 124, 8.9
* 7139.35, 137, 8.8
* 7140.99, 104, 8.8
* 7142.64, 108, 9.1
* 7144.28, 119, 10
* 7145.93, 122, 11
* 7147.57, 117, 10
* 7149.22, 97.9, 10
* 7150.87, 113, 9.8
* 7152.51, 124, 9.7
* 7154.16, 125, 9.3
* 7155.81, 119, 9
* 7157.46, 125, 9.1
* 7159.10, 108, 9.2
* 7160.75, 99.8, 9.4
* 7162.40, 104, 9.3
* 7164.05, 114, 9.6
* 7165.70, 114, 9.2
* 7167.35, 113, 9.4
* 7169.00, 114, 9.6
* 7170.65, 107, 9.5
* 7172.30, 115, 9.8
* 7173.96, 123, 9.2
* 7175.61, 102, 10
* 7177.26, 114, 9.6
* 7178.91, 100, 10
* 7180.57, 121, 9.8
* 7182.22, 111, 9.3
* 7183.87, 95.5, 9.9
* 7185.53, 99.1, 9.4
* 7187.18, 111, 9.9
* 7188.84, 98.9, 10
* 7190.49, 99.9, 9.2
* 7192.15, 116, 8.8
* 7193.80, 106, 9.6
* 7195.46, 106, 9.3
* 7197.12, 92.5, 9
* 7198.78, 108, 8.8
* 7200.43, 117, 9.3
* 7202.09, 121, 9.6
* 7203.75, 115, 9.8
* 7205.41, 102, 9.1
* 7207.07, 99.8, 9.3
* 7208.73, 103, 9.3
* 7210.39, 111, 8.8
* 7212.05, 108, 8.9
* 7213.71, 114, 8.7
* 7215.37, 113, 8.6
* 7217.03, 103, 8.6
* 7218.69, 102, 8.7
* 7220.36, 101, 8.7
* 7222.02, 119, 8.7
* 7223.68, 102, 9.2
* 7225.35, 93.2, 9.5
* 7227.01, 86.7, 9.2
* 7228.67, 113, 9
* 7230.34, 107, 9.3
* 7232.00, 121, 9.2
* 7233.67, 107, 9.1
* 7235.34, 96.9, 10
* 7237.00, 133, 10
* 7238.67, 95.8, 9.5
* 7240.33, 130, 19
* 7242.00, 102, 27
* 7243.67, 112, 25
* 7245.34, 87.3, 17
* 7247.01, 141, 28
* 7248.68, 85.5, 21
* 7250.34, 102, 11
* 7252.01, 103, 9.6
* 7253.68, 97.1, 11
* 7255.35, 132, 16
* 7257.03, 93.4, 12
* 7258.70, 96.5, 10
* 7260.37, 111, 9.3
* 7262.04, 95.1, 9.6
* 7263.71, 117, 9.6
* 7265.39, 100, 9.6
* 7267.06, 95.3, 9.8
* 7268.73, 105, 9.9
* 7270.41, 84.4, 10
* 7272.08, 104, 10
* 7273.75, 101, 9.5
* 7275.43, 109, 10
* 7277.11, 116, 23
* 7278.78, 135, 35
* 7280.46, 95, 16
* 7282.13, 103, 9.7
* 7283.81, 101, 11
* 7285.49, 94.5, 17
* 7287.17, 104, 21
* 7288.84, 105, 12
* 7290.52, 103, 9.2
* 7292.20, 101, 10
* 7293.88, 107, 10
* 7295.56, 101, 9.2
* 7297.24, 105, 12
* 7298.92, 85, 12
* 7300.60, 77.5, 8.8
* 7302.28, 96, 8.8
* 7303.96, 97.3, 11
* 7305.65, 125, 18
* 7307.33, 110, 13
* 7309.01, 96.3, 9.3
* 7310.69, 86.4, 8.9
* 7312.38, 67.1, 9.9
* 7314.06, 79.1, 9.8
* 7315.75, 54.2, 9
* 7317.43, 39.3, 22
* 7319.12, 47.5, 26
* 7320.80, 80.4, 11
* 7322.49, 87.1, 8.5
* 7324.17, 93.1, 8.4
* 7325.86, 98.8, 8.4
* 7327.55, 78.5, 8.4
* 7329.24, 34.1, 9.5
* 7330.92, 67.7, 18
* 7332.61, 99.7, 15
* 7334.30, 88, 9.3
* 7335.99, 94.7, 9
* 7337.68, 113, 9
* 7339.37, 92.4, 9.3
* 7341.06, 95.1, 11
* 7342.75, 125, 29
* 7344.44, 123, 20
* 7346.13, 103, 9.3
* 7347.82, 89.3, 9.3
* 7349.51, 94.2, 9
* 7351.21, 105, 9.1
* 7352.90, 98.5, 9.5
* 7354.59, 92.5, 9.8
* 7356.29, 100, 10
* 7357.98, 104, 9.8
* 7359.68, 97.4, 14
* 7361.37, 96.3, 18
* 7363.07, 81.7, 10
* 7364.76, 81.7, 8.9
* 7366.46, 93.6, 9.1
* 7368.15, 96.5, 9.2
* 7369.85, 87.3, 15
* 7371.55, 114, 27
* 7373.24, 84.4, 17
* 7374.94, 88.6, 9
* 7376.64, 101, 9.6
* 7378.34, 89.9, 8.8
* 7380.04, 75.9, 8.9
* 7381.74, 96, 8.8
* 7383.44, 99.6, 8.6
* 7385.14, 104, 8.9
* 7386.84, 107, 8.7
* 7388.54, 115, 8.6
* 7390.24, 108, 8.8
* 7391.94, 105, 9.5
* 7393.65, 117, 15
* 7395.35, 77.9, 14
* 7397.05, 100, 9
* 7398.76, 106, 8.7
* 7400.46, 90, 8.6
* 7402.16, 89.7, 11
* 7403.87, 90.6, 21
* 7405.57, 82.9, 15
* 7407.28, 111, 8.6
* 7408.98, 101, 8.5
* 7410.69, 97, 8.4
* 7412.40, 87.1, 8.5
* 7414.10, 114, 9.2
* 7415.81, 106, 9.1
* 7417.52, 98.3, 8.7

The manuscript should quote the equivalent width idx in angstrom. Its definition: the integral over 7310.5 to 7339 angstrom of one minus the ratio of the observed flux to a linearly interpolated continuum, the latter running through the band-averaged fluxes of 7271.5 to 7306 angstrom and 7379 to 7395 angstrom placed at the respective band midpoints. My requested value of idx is 7.1 angstrom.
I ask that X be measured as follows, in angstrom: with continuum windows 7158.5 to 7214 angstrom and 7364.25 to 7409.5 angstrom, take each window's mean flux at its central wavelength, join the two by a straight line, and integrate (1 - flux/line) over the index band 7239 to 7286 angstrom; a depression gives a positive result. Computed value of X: -0.6 angstrom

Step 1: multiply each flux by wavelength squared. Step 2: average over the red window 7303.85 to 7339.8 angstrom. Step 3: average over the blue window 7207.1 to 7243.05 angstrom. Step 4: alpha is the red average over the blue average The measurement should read 0.8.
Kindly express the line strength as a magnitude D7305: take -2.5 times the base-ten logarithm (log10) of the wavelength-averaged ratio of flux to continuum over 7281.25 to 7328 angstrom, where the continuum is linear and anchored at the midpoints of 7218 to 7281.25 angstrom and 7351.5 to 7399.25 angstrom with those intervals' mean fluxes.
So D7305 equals 0.14 mag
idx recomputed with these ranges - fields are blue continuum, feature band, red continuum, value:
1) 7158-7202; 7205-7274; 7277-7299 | 0.4 angstrom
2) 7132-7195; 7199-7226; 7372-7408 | 0.2 angstrom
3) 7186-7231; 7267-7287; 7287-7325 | -2.1 angstrom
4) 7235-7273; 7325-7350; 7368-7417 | 1.9 angstrom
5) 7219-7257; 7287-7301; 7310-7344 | -1.2 angstrom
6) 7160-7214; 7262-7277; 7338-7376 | 0.1 angstrom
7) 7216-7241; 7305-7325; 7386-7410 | 4.6 angstrom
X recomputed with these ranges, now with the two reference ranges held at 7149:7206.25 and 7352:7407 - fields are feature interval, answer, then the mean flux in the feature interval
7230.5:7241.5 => -0.7 angstrom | 113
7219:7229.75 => 0.4 angstrom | 103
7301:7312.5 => 0.4 angstrom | 98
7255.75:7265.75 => 0.1 angstrom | 103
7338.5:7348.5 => -0.6 angstrom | 105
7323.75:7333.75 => 2.1 angstrom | 78.3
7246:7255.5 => -0.3 angstrom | 108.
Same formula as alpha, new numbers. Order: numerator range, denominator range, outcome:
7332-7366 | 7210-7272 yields 0.96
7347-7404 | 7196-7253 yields 0.94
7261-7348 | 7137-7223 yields 0.88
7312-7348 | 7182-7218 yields 0.82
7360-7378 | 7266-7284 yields 0.91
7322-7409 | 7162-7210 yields 0.93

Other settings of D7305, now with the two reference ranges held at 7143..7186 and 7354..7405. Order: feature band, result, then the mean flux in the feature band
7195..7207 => 0.012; 108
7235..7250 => -0.031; 110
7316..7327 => 0.341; 73.4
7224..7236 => 0.040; 104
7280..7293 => 0.023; 101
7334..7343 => -0.014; 101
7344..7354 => -0.028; 101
